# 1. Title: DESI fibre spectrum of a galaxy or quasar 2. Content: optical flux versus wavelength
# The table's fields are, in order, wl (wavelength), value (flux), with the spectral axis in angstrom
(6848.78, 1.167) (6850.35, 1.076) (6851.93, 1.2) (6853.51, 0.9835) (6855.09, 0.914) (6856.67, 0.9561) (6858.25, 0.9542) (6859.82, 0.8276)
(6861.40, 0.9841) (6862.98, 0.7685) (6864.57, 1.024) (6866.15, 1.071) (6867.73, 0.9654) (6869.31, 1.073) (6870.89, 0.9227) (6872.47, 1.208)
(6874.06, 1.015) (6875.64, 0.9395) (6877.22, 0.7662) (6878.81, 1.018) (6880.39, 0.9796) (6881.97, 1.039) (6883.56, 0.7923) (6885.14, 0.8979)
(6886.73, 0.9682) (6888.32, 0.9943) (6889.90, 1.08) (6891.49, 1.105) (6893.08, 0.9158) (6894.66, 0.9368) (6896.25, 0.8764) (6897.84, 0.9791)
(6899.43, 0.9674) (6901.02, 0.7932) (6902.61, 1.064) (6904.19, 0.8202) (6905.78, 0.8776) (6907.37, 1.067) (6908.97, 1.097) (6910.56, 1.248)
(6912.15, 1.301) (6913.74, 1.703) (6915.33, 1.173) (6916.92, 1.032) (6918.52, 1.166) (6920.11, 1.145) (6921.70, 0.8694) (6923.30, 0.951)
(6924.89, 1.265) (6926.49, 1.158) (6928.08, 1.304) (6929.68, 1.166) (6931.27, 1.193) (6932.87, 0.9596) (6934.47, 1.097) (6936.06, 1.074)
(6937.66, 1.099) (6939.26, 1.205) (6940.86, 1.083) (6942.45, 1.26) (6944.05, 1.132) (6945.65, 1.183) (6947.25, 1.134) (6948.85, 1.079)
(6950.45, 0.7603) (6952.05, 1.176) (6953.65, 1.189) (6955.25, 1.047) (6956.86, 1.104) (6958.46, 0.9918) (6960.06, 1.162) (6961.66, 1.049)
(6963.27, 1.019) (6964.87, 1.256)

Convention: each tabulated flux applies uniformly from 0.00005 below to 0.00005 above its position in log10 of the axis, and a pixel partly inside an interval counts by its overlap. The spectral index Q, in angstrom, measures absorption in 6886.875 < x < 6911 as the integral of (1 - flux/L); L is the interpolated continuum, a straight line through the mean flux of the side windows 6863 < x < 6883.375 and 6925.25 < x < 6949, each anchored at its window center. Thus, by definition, 1.53 angstrom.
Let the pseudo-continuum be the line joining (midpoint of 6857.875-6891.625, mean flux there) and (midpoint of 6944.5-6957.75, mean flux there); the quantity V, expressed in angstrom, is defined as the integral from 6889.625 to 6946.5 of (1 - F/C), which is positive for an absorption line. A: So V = -3.2 angstrom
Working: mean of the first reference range 0.97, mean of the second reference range 1.08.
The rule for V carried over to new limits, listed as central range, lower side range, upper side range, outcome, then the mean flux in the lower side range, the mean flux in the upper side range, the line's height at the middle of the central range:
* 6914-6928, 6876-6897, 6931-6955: -1.1 angstrom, 0.952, 1.11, 1.05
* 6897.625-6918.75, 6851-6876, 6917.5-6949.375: -0.3 angstrom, 0.989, 1.13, 1.08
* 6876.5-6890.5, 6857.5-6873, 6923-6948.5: 1.0 angstrom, 0.977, 1.14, 1.02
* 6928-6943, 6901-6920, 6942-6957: -0.3 angstrom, 1.13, 1.1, 1.11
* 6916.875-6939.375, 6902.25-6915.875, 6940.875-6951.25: 0.2 angstrom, 1.15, 1.09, 1.12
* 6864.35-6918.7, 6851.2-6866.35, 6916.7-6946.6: 0.7 angstrom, 0.963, 1.13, 1.04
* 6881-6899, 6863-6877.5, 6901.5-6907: -0.2 angstrom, 0.994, 0.926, 0.955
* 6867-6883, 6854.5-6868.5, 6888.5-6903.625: -0.6 angstrom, 0.941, 0.968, 0.951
